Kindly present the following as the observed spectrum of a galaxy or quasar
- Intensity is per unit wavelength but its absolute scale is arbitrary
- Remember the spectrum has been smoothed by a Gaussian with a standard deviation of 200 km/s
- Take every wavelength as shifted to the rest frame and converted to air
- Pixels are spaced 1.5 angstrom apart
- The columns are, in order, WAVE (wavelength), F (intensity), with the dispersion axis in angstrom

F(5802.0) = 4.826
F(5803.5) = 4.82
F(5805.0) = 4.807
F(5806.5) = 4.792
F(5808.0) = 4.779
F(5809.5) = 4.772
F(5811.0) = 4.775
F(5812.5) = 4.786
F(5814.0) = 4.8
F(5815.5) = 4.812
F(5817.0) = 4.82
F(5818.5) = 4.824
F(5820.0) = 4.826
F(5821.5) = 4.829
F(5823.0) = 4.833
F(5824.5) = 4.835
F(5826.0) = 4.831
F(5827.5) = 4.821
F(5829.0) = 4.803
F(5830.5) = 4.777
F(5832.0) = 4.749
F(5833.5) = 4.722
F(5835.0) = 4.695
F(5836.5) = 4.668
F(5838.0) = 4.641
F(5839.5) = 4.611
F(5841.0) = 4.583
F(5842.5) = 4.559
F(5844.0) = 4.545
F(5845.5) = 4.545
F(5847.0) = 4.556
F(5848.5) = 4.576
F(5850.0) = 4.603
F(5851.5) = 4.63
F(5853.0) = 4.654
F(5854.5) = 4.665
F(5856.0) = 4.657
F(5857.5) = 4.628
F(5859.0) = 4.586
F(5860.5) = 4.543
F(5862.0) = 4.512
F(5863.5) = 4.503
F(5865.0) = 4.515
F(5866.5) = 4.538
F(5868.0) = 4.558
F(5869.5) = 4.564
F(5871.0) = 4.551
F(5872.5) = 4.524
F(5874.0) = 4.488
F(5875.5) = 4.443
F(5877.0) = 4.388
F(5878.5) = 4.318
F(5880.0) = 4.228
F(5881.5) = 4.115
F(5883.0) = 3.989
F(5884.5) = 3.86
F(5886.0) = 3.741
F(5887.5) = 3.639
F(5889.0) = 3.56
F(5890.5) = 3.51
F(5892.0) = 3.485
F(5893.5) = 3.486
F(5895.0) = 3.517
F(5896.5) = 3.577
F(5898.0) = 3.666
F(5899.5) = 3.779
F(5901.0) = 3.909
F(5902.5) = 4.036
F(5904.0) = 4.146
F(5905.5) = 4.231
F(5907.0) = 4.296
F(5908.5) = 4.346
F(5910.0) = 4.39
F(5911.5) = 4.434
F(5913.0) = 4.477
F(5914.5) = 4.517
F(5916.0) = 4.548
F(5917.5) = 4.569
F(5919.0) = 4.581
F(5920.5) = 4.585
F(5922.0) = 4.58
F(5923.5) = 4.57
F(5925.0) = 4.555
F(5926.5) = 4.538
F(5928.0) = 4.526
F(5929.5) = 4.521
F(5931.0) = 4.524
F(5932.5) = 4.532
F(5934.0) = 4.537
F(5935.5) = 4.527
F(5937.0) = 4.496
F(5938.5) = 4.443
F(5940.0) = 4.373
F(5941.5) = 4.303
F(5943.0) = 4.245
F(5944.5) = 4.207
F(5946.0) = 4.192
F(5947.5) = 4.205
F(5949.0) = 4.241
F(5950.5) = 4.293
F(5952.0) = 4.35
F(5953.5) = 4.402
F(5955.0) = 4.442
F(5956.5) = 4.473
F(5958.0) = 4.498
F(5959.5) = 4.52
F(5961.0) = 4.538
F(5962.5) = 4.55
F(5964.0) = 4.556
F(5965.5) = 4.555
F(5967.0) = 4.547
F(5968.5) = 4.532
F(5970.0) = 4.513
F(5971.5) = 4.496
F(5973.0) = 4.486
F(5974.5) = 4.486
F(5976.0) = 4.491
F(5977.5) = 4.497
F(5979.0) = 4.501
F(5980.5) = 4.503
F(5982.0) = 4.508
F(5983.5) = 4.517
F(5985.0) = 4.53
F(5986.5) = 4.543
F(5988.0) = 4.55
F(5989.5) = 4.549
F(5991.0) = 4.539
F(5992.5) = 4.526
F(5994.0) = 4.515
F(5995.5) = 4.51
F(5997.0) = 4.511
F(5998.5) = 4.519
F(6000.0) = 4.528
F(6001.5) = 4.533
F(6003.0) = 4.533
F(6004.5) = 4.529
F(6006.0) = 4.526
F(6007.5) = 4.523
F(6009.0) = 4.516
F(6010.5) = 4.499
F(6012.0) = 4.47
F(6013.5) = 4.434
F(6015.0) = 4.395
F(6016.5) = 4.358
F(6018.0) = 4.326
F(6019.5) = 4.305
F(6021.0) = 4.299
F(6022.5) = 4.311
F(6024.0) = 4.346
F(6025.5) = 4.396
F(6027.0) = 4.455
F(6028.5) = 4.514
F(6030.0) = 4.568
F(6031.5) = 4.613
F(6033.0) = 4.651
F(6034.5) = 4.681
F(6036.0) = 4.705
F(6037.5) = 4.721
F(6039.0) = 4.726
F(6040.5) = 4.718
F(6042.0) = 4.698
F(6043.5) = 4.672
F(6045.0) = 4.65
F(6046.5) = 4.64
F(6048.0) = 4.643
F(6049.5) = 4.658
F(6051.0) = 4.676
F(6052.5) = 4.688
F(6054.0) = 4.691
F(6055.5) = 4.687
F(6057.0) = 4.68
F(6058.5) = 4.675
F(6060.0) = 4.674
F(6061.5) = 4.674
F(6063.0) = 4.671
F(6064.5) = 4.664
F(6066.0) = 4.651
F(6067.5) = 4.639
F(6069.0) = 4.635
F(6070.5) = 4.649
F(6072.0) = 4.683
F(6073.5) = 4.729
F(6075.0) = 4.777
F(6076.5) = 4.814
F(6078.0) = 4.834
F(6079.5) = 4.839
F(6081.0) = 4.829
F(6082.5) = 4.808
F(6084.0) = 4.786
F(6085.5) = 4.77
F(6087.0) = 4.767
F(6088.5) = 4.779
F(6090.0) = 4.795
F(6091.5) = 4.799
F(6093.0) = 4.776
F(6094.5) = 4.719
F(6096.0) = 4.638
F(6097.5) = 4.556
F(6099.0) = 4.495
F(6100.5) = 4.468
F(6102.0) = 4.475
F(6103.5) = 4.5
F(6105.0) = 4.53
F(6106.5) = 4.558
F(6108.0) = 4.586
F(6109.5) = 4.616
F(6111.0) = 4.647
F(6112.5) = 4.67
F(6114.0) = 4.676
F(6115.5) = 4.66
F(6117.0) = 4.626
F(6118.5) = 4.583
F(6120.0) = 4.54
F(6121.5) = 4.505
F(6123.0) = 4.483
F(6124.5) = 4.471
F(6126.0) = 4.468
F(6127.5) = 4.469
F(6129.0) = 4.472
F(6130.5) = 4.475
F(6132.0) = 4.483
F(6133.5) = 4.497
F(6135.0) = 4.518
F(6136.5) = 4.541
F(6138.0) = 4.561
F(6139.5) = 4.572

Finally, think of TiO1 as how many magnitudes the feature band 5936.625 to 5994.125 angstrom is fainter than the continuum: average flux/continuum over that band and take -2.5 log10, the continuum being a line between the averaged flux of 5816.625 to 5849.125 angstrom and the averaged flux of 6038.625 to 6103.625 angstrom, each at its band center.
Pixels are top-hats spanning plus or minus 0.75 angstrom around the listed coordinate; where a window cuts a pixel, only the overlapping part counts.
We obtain 0.06 mag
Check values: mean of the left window 4.71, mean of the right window 4.69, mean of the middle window 4.45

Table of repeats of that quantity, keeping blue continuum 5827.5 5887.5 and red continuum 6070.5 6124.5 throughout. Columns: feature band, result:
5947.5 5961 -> 0.04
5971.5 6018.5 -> 0.02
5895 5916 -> 0.10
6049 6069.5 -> -0.01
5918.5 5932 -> 0.00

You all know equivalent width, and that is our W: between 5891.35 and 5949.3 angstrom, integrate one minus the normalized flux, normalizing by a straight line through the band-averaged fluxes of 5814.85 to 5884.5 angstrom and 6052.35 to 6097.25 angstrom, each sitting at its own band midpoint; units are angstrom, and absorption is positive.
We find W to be 4.5 angstrom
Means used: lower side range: 4.59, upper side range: 4.73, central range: 4.28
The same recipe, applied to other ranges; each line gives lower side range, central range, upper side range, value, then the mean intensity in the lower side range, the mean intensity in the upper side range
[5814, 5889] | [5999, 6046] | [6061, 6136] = 0.85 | 4.54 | 4.63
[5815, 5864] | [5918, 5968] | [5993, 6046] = 1.46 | 4.68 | 4.52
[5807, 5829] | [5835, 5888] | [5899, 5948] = 2.08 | 4.81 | 4.39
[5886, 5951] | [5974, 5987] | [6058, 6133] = -0.42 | 4.22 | 4.64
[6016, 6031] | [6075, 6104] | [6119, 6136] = -1.67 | 4.39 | 4.49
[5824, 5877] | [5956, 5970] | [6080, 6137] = 0.25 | 4.62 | 4.61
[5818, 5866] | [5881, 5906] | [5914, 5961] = 4.27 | 4.66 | 4.45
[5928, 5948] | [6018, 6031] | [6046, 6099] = 0.57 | 4.4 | 4.71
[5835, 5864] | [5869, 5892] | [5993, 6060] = 2.44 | 4.6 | 4.55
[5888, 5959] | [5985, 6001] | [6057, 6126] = -0.38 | 4.26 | 4.66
